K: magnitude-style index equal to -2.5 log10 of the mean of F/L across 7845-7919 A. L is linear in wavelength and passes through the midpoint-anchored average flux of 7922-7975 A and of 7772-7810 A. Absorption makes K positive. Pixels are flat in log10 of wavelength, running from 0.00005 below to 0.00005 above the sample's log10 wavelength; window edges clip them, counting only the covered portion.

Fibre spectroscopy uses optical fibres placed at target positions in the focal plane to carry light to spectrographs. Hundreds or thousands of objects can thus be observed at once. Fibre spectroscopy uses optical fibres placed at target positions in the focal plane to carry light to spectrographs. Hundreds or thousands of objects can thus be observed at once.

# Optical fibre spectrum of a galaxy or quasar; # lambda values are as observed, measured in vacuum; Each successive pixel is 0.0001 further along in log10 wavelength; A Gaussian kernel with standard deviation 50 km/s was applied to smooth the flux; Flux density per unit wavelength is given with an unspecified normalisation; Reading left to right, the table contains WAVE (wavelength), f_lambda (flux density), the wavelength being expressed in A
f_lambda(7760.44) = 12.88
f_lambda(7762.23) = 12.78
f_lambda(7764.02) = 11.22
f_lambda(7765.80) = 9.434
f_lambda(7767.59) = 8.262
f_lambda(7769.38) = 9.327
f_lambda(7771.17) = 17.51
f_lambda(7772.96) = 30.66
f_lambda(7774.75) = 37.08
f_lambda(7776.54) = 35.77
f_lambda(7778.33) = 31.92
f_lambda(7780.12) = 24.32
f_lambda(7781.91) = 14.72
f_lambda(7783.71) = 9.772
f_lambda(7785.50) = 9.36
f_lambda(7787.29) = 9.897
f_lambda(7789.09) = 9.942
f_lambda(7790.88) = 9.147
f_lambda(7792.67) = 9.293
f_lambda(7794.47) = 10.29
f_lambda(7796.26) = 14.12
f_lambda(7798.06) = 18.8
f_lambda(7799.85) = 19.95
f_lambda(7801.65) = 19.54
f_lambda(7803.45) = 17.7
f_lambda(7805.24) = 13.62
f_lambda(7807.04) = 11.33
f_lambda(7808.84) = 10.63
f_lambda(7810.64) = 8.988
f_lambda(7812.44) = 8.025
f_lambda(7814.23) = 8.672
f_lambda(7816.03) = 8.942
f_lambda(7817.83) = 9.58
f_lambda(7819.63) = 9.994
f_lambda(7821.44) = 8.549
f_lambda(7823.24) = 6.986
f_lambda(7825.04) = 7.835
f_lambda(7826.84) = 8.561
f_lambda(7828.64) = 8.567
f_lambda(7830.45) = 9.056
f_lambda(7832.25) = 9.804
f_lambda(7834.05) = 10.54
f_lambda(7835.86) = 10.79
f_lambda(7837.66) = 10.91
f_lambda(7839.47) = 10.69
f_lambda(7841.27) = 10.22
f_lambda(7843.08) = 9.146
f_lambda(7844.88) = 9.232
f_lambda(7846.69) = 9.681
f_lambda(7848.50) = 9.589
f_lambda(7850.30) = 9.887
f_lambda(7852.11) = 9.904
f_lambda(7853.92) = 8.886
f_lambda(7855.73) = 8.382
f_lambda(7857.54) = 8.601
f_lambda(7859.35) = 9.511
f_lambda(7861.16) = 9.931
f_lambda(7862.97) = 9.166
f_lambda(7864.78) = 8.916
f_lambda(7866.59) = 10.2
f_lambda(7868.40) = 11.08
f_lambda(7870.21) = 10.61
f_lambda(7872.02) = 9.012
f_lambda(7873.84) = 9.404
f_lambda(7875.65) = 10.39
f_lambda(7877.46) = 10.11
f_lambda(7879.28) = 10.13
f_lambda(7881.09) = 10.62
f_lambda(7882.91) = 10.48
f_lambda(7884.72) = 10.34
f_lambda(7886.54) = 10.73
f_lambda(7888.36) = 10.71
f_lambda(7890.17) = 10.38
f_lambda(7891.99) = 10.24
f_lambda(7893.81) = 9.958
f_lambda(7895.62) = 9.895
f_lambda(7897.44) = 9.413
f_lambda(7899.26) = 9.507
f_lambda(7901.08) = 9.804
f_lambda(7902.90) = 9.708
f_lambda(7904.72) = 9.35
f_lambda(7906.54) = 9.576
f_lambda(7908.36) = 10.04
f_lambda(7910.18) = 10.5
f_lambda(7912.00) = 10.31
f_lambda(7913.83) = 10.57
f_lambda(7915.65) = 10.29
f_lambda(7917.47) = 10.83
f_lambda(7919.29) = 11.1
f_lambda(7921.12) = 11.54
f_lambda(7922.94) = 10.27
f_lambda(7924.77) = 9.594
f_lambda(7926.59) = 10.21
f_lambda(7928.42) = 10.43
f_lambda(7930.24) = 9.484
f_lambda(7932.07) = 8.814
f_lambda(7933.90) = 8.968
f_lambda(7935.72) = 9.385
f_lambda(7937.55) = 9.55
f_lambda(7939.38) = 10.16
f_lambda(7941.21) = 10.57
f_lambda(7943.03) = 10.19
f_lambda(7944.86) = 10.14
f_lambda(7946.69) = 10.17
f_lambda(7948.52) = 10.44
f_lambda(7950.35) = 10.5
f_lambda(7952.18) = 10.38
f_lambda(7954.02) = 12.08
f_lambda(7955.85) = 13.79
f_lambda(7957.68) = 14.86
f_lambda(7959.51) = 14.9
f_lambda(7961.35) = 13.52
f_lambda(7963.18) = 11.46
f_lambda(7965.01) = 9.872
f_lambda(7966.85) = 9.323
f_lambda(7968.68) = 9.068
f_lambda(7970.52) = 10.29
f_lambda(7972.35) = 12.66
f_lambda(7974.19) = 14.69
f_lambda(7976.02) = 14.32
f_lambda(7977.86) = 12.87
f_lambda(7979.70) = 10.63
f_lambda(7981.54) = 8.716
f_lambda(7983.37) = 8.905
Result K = 0.34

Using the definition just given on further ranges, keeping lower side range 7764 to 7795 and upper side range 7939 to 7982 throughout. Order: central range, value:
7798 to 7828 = 0.36 mag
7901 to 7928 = 0.24 mag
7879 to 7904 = 0.31 mag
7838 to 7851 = 0.45 mag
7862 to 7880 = 0.39 mag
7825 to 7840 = 0.49 mag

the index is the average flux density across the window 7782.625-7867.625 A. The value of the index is 10.5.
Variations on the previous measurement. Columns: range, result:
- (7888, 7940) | 10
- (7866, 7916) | 10.1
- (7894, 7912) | 9.79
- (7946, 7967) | 11.9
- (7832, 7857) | 9.81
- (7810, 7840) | 9.19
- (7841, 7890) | 9.81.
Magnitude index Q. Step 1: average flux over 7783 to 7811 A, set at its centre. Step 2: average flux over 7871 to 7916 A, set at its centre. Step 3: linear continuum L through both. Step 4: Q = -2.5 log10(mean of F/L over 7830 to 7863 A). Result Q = 0.17 mag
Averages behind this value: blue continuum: 12.7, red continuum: 10.1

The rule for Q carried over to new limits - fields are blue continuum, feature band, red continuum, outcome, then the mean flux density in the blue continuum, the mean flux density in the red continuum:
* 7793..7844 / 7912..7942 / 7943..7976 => 0.14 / 11.1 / 11.7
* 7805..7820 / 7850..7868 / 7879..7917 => 0.07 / 9.82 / 10.1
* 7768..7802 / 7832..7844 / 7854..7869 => 0.16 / 17.8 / 9.41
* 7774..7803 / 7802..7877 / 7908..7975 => 0.48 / 17.6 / 10.8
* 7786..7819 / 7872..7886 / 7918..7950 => 0.08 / 12.1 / 10.1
